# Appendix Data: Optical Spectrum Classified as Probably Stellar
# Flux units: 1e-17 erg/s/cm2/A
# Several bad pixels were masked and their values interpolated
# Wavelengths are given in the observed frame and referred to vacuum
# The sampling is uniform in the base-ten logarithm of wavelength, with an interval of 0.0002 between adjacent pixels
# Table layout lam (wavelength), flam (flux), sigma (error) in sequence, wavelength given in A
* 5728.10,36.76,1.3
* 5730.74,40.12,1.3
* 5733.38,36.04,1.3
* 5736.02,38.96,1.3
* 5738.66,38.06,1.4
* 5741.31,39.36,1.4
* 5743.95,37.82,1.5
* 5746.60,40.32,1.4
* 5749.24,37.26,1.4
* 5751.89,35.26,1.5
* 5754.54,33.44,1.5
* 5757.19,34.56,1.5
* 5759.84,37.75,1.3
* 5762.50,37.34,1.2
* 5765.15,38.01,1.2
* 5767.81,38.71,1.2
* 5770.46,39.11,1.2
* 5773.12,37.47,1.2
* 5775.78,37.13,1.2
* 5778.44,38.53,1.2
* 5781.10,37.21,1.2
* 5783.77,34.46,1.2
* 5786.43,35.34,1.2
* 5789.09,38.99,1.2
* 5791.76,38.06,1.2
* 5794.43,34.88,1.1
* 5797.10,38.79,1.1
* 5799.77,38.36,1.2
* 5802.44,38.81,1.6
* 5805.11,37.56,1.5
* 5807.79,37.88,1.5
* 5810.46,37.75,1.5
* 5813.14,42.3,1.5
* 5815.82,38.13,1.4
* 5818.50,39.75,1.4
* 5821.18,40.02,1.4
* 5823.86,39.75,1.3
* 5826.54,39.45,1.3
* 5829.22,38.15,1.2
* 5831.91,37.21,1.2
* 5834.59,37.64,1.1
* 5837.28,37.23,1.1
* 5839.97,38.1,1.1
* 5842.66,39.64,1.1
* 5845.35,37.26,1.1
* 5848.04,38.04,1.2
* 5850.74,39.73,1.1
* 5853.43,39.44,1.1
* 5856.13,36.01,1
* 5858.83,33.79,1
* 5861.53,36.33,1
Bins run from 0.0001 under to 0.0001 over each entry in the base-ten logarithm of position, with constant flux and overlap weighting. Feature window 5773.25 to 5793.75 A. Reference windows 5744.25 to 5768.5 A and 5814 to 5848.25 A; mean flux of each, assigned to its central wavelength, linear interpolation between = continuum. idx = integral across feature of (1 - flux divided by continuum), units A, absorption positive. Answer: 0.3 A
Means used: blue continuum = 36.9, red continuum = 38.6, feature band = 37.1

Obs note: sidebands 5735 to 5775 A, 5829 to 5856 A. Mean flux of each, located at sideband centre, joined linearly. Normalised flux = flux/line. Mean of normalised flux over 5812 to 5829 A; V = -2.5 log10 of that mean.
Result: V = -0.05 mag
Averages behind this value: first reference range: 37.5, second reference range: 38.1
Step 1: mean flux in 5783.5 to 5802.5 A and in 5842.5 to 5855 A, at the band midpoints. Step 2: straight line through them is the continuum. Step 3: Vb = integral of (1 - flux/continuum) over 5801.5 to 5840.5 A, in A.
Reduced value -0.7 A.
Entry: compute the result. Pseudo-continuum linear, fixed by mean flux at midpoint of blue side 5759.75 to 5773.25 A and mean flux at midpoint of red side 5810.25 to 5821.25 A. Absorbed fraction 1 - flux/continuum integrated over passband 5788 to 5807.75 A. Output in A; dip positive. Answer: 0.6 A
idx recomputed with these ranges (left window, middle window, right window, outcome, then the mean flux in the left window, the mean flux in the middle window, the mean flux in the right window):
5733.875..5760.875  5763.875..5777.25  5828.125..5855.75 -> -0.2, 37.2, 38.1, 38.2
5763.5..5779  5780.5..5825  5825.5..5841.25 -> -0.1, 38.1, 38.1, 37.9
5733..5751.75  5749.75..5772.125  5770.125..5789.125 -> 0.5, 38.2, 36.8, 37.1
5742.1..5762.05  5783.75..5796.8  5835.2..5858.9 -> 0.2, 36.7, 36.7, 37.9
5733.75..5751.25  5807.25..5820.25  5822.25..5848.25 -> -0.3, 38.4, 39.3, 38.3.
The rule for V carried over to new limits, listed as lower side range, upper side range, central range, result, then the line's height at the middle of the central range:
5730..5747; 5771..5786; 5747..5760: 0.063 mag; 37.9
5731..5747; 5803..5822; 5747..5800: 0.047 mag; 38.7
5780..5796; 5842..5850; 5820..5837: -0.025 mag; 37.8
